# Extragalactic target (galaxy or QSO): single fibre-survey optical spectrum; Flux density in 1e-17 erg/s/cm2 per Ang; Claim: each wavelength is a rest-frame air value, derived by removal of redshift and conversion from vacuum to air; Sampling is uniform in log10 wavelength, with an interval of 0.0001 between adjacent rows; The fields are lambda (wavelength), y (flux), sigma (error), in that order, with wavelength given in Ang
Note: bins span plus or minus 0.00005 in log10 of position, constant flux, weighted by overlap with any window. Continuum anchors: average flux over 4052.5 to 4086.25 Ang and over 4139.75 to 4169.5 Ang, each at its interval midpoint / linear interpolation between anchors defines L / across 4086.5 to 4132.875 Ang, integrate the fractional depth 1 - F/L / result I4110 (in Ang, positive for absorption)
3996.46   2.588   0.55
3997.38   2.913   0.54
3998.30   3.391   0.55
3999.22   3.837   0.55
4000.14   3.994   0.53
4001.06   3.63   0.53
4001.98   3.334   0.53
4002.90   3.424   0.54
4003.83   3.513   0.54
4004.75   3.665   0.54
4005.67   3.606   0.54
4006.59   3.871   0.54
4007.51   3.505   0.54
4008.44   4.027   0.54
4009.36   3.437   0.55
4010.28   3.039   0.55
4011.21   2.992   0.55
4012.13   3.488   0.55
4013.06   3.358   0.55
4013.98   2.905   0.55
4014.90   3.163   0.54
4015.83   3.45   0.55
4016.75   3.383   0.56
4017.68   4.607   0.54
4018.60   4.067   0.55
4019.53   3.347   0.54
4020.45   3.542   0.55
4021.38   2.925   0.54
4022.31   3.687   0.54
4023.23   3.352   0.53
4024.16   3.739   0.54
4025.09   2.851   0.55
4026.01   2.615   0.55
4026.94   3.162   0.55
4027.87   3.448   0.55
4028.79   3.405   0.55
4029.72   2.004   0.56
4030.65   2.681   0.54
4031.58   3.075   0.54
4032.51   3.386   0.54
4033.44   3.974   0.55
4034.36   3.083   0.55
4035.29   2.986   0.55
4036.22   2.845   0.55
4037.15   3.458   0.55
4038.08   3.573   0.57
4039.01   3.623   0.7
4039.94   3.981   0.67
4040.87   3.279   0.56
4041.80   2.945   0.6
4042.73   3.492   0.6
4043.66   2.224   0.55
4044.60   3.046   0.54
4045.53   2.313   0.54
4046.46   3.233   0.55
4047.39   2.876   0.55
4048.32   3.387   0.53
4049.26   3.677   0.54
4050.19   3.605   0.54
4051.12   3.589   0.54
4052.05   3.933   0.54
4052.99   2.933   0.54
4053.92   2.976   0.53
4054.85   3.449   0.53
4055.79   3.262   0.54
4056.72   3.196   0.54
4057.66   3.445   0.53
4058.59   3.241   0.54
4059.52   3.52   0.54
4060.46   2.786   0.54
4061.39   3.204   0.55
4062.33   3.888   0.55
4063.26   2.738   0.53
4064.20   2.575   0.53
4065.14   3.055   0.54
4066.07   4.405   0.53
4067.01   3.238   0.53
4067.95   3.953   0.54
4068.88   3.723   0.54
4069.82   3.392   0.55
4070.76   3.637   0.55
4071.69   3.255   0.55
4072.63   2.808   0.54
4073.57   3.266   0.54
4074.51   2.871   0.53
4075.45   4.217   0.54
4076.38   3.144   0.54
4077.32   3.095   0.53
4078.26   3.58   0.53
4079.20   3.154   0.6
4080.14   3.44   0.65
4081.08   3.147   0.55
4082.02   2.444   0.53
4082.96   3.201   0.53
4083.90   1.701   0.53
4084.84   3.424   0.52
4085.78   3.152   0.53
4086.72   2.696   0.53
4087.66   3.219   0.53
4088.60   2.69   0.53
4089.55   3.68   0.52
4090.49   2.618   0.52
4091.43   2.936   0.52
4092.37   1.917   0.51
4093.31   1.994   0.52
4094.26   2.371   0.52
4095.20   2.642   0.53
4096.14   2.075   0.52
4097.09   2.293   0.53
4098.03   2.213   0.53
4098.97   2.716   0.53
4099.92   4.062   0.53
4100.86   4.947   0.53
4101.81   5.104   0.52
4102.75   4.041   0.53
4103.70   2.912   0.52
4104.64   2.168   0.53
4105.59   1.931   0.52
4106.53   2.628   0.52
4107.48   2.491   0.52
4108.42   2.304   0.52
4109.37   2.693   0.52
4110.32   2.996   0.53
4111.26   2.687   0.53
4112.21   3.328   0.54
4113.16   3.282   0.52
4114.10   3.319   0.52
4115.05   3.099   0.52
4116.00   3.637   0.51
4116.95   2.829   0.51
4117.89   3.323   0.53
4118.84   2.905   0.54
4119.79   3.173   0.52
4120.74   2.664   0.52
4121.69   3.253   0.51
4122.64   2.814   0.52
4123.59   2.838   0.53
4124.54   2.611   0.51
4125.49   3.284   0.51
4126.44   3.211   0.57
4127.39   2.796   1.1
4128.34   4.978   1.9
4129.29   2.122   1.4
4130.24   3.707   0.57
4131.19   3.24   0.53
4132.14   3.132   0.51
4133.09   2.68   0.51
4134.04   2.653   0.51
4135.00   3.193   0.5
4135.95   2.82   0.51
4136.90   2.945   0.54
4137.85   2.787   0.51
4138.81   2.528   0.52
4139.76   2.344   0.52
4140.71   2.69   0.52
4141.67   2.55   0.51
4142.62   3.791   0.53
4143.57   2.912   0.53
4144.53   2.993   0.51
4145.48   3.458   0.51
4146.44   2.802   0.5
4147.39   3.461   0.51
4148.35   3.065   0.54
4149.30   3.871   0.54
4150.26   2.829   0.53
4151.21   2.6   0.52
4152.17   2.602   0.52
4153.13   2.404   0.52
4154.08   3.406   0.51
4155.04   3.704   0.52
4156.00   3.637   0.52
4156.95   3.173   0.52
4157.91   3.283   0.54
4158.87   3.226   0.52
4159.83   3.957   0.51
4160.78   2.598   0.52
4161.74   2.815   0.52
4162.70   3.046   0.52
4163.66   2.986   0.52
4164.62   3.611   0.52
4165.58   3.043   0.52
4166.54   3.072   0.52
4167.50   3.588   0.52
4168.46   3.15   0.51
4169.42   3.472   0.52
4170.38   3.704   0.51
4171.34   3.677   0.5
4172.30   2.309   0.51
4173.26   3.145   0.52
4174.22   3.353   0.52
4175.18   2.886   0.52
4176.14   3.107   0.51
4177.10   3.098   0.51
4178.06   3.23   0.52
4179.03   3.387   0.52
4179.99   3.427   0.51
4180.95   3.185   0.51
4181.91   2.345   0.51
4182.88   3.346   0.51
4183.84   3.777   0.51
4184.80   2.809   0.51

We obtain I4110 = 2.9 Ang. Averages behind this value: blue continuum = 3.24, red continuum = 3.14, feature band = 2.99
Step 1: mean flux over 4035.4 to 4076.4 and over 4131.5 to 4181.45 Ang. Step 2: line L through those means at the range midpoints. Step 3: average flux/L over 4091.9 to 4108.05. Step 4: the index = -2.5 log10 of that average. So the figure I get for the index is 0.13 mag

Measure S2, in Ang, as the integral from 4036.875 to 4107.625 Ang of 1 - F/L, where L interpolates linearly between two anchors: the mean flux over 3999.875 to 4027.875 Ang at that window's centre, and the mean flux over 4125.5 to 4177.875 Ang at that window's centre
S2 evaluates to 3.5 Ang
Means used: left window 3.45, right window 3.12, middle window 3.15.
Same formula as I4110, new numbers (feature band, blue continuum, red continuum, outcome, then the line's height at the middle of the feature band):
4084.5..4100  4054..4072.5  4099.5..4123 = 2.5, 3.22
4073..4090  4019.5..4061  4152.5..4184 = 0.5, 3.22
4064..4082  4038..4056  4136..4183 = -0.7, 3.23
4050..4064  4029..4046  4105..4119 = -1.1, 3.05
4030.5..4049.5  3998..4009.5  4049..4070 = 1.5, 3.47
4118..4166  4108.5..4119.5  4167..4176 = 1.4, 3.16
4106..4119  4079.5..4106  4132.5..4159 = 0.0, 2.96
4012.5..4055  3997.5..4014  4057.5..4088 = 1.5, 3.39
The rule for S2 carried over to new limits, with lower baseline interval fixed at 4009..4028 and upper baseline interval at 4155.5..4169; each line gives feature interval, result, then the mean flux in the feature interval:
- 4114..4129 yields 0.5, 3.15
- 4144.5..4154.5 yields 0.6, 3.05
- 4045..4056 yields 0.2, 3.27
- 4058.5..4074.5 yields 0.0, 3.32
